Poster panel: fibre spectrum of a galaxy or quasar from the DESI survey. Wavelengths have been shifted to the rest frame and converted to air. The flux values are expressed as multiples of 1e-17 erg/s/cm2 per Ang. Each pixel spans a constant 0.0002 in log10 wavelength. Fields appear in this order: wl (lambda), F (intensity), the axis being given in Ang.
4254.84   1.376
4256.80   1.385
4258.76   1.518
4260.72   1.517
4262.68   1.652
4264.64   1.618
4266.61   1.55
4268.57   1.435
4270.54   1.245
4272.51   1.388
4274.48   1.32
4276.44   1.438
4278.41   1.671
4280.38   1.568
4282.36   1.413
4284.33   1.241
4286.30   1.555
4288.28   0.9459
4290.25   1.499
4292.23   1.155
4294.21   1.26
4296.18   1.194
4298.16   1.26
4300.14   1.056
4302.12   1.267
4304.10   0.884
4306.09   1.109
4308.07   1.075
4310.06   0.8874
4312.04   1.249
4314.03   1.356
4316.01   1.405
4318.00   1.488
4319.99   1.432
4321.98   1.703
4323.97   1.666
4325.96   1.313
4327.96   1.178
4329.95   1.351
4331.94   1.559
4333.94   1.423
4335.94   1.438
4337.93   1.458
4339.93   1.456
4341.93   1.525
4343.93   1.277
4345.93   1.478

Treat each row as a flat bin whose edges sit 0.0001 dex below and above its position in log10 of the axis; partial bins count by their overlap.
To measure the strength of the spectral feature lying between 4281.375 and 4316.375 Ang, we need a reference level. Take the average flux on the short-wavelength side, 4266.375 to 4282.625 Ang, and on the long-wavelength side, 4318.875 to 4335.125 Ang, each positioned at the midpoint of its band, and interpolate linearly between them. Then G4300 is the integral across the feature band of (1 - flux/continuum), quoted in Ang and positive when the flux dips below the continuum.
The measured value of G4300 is 5.8 Ang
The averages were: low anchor 1.44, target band 1.21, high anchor 1.45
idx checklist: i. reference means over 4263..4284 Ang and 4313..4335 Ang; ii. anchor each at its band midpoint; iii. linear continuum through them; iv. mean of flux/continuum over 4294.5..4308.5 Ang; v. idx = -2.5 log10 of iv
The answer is 0.27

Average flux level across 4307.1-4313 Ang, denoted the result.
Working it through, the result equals 1.07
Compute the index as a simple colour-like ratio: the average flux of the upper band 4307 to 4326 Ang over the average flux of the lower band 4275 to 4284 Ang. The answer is 0.91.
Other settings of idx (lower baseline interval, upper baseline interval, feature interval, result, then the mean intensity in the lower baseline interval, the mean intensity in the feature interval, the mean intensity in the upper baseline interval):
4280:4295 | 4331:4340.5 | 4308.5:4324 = 0.03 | 1.32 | 1.37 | 1.47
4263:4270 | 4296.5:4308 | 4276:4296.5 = -0.05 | 1.53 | 1.36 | 1.12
